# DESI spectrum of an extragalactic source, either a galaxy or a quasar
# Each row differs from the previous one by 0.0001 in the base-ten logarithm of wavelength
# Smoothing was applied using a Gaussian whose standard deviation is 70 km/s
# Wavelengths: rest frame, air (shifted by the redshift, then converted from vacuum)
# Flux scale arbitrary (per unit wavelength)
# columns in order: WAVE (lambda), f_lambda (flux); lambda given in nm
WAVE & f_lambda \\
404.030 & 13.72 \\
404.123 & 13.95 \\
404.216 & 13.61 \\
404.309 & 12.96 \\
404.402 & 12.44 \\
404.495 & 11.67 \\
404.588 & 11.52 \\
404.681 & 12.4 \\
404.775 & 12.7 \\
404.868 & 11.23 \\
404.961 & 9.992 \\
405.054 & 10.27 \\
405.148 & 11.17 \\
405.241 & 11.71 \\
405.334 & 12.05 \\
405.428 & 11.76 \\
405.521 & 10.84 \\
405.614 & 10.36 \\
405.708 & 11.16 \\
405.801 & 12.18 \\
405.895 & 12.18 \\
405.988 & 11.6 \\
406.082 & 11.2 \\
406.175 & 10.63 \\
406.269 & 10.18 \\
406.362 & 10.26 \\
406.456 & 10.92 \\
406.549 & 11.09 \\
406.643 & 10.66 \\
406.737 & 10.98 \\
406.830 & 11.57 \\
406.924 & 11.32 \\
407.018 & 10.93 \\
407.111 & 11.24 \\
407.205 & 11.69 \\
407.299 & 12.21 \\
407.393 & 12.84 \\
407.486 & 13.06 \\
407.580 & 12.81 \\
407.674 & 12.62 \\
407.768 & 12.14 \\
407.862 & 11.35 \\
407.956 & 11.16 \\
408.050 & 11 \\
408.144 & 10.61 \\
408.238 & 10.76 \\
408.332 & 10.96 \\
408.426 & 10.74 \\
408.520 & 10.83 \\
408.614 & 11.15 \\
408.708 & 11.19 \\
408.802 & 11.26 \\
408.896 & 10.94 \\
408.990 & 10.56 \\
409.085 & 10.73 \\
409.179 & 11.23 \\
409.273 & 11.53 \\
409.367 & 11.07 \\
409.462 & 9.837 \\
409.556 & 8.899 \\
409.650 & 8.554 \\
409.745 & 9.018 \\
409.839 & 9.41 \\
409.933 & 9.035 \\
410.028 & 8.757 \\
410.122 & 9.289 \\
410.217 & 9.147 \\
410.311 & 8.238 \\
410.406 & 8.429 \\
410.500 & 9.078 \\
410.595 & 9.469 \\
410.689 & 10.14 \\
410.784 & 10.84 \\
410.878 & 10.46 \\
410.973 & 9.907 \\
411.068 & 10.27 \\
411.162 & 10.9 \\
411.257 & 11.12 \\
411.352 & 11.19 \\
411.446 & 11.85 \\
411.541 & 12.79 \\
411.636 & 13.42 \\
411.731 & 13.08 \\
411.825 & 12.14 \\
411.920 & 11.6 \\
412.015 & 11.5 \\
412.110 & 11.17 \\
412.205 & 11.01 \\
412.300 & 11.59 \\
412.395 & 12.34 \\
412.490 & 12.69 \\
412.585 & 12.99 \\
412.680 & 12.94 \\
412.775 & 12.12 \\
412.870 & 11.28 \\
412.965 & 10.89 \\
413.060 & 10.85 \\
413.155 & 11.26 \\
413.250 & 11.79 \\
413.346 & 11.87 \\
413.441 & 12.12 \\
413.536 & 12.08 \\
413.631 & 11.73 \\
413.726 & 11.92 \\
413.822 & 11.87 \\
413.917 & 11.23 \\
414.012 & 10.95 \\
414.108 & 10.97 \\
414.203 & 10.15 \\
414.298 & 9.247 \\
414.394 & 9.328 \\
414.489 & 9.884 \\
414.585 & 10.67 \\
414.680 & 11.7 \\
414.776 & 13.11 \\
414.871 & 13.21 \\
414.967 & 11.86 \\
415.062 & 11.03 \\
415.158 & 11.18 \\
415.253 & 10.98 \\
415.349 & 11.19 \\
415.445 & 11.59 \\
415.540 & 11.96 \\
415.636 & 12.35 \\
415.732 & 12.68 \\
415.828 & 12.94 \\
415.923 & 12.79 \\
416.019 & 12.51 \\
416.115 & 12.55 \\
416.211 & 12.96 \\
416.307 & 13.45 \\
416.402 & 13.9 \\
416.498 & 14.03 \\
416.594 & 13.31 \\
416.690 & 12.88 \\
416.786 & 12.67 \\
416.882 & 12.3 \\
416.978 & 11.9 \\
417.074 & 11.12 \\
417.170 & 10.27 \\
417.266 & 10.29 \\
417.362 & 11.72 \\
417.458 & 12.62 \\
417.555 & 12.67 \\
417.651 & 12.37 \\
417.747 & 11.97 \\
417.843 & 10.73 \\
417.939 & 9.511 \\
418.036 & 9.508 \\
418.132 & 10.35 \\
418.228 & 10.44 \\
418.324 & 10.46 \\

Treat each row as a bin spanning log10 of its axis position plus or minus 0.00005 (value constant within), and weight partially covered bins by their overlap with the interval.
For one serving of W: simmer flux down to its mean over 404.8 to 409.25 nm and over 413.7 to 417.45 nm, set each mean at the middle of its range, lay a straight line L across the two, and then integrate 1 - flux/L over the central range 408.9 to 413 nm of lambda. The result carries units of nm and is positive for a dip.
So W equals 0.27 nm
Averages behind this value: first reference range 11.3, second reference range 11.8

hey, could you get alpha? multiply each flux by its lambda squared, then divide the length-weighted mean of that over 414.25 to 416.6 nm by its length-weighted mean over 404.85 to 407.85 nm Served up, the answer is 1.1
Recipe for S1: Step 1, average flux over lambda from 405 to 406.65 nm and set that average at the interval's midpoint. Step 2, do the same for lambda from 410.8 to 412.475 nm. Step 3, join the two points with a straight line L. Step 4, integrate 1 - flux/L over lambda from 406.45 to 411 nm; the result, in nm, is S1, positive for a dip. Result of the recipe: 0.277 nm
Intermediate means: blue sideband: 11.1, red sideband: 11.6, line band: 10.6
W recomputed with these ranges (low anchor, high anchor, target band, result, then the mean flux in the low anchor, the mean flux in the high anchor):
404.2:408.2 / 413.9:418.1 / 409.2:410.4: 0.23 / 11.5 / 11.7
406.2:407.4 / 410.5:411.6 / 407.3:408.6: -0.07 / 11.2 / 10.8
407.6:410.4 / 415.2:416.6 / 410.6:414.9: 0.05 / 10.4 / 12.6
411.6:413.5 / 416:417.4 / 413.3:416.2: 0.14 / 11.9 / 12.4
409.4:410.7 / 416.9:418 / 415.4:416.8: -0.24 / 9.08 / 11.4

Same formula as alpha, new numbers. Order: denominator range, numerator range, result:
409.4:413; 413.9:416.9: 1.14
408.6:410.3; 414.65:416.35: 1.26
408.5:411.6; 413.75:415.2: 1.11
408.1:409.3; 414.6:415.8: 1.12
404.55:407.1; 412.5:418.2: 1.10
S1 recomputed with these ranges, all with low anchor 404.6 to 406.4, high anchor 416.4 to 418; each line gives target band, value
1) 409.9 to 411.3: 0.23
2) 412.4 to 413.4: -0.02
